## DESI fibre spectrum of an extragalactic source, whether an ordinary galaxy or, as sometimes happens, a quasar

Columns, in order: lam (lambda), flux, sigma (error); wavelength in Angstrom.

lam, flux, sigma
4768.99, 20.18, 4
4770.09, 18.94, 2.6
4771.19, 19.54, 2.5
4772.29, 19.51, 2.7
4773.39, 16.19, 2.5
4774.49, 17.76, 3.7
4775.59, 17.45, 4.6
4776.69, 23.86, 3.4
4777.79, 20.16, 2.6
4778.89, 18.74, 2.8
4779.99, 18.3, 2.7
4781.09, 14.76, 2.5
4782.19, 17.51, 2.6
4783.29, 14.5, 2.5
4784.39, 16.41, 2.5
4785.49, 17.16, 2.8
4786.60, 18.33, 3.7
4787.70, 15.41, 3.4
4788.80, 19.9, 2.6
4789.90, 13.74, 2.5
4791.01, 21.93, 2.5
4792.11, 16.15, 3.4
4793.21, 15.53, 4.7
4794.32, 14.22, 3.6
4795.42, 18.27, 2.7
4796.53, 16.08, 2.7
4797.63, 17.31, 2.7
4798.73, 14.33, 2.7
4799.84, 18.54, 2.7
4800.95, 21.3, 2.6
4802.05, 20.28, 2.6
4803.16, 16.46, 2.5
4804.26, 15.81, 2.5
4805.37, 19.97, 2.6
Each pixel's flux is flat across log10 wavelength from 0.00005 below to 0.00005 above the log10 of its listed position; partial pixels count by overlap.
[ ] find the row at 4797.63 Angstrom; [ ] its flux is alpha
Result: 17.31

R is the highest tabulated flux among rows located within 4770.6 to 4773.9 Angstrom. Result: 19.54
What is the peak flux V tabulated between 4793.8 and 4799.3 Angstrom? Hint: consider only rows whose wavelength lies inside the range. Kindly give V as 18.27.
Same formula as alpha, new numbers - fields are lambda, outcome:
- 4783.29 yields 14.5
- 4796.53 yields 16.08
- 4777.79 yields 20.16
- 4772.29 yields 19.51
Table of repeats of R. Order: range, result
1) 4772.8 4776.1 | 17.76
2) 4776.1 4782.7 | 23.86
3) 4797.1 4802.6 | 21.3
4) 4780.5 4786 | 17.51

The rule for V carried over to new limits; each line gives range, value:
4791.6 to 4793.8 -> 16.15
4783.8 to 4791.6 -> 21.93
